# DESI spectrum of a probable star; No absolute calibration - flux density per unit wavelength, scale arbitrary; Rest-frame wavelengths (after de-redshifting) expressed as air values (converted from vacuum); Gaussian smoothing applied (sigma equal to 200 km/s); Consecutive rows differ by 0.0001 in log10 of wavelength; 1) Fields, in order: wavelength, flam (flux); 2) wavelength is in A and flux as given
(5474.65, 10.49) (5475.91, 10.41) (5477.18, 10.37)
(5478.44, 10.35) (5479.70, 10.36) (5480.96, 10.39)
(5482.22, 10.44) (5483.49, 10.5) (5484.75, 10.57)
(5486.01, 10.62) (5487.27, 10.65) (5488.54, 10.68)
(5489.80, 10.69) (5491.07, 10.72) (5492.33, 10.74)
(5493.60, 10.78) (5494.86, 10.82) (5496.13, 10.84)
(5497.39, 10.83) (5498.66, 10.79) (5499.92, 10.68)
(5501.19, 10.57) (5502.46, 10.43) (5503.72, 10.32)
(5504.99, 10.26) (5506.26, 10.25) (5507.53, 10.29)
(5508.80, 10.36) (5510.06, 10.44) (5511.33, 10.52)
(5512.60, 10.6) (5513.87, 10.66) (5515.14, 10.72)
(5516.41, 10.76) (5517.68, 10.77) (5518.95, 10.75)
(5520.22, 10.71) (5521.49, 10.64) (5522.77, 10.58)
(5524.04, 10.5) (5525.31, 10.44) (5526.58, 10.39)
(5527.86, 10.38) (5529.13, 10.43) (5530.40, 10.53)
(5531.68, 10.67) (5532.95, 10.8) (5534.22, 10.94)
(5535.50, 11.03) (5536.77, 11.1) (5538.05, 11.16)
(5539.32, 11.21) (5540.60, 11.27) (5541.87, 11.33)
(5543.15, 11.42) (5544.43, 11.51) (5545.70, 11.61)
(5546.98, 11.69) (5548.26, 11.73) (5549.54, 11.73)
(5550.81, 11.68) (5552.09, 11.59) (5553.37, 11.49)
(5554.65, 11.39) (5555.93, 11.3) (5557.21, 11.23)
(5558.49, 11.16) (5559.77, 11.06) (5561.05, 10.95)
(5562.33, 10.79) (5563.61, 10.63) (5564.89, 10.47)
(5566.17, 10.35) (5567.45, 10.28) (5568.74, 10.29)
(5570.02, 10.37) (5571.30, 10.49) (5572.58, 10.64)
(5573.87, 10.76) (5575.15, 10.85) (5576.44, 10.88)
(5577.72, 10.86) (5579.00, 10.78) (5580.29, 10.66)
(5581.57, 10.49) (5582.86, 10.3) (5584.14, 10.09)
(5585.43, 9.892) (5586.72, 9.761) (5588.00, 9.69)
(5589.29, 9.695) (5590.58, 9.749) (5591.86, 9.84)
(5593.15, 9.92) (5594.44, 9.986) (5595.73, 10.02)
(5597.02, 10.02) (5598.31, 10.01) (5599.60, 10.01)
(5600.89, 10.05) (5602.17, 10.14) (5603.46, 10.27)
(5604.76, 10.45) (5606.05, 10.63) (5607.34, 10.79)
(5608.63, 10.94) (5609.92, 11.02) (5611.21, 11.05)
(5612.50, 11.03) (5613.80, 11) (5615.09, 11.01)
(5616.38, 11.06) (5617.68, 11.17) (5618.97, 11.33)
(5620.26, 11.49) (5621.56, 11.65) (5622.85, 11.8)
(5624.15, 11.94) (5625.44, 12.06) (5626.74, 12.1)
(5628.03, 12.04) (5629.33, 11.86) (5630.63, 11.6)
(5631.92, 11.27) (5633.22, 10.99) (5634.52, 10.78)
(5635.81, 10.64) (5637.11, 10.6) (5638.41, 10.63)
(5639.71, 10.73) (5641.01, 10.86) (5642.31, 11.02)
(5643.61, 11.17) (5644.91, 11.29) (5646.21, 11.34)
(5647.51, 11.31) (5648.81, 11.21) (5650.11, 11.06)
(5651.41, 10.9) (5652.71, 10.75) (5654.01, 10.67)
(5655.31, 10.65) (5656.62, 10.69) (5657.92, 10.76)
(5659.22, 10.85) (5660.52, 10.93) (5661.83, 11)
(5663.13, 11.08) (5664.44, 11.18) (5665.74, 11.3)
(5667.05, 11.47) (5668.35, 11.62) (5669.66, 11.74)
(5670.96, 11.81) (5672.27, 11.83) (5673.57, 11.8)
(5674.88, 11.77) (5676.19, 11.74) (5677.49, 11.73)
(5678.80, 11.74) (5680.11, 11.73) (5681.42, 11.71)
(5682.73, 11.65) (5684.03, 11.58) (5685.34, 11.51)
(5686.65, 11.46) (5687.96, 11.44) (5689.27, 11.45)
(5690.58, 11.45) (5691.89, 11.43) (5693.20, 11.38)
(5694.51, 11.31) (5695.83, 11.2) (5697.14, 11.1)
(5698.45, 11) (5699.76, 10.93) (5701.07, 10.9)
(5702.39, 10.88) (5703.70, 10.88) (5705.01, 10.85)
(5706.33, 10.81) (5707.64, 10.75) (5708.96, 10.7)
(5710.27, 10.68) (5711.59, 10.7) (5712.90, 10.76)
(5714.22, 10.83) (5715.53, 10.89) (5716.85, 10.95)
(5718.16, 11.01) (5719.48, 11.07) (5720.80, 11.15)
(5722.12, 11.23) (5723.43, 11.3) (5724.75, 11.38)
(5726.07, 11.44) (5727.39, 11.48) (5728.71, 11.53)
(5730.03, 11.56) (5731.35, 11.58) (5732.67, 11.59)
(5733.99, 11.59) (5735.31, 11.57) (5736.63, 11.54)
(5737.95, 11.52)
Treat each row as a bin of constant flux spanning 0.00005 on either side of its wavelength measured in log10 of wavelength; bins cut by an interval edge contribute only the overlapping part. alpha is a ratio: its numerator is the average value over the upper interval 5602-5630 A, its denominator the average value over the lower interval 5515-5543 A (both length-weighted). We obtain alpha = 1.04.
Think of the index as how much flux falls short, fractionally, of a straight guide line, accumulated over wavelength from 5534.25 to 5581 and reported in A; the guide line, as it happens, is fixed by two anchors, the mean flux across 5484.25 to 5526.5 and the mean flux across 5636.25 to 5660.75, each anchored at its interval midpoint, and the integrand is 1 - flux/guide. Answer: -1.44 A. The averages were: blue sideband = 10.6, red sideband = 10.9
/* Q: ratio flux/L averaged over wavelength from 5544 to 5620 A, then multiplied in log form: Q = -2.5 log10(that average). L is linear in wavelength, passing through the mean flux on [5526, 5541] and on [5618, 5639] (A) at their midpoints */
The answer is 0.04 mag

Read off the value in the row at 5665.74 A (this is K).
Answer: 11.3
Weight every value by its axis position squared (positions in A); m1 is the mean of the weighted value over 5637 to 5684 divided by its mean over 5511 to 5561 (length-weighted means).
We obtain 1.07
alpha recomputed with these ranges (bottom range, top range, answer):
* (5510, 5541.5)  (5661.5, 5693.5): 1.08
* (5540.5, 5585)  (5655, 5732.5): 1.03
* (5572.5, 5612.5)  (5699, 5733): 1.07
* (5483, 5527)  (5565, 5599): 0.97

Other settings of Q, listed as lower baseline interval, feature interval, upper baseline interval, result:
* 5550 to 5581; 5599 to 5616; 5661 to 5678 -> 0.049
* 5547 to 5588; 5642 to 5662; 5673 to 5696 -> 0.037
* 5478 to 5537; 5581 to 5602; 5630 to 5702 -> 0.100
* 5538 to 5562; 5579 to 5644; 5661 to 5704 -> 0.065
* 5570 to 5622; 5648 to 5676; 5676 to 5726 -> -0.026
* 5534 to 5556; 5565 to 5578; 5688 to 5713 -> 0.077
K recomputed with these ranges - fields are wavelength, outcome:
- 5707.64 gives 10.75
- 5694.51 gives 11.31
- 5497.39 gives 10.83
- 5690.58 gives 11.45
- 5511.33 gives 10.52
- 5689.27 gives 11.45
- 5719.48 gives 11.07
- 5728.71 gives 11.53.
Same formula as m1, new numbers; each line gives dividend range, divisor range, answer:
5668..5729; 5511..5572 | 1.09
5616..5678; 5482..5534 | 1.12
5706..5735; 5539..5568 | 1.05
